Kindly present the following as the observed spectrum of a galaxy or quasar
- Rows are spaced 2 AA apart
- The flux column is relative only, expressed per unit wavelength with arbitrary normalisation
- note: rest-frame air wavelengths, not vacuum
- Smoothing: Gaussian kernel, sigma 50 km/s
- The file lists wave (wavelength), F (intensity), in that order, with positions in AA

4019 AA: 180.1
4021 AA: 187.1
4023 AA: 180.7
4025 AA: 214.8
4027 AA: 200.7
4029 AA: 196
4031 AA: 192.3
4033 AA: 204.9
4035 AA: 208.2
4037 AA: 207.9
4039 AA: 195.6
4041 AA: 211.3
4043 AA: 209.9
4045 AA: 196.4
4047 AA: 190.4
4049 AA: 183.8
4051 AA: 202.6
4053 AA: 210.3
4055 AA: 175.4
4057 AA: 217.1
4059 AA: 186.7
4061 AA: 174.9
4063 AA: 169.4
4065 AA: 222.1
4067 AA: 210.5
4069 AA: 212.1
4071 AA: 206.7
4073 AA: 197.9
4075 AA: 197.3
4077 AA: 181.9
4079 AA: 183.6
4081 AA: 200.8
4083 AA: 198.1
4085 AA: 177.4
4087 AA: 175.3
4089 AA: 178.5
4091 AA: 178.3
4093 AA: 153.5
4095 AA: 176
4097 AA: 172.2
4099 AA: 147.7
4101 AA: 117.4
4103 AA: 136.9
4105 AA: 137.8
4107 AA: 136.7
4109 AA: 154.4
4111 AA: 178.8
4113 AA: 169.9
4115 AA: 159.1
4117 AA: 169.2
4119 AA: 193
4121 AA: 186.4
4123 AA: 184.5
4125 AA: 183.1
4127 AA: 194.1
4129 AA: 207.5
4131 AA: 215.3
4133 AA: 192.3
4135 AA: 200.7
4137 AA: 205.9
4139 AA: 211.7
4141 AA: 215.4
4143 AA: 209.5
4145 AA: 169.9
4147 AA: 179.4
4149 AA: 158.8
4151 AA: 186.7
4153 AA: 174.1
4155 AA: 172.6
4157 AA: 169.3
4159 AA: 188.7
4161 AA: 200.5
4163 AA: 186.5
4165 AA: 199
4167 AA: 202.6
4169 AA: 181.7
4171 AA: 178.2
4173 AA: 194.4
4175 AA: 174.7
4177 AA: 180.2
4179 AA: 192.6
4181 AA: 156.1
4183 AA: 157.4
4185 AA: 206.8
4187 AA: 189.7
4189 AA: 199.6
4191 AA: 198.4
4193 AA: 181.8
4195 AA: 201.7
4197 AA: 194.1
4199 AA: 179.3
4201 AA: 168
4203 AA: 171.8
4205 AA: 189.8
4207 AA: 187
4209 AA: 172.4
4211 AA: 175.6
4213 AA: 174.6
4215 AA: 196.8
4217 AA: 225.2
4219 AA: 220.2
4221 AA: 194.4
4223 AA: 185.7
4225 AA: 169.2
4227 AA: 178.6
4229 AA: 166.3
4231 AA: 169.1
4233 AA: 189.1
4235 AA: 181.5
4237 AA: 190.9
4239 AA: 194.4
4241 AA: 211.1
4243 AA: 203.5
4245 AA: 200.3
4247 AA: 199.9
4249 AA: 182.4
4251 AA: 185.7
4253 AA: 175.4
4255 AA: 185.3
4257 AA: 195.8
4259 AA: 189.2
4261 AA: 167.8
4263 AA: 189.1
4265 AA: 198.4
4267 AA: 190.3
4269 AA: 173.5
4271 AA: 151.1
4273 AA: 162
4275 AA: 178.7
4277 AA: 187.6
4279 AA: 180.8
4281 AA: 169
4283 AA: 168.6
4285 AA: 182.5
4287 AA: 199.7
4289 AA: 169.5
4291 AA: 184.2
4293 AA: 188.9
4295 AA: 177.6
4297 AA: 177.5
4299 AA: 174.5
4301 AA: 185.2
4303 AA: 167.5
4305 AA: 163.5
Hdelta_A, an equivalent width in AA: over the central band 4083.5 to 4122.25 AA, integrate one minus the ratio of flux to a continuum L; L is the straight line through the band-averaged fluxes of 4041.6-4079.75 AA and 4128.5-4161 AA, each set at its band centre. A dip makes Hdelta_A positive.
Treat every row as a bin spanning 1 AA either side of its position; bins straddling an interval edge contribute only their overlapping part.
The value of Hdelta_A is 6.0 AA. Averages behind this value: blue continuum 197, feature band 164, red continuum 191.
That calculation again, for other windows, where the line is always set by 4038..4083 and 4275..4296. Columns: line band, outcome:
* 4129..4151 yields -0.5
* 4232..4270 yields -1.3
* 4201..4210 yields 0.4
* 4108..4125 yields 1.6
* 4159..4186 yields 0.5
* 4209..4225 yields -0.6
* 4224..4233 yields 0.6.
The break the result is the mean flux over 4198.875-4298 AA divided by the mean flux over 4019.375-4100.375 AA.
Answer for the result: 1.0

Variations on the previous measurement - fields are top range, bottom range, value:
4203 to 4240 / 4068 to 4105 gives 1.06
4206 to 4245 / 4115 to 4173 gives 1.00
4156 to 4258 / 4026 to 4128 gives 1.02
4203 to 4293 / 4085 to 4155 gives 1.05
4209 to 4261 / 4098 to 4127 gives 1.16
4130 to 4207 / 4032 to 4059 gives 0.94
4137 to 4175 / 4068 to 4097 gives 1.01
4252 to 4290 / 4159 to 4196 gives 0.96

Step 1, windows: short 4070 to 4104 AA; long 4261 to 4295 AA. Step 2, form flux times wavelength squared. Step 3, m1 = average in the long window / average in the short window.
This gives 1.1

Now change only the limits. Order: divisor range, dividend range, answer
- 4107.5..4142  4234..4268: 1.07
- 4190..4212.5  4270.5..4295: 1.01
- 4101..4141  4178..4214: 1.06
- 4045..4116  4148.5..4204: 1.08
